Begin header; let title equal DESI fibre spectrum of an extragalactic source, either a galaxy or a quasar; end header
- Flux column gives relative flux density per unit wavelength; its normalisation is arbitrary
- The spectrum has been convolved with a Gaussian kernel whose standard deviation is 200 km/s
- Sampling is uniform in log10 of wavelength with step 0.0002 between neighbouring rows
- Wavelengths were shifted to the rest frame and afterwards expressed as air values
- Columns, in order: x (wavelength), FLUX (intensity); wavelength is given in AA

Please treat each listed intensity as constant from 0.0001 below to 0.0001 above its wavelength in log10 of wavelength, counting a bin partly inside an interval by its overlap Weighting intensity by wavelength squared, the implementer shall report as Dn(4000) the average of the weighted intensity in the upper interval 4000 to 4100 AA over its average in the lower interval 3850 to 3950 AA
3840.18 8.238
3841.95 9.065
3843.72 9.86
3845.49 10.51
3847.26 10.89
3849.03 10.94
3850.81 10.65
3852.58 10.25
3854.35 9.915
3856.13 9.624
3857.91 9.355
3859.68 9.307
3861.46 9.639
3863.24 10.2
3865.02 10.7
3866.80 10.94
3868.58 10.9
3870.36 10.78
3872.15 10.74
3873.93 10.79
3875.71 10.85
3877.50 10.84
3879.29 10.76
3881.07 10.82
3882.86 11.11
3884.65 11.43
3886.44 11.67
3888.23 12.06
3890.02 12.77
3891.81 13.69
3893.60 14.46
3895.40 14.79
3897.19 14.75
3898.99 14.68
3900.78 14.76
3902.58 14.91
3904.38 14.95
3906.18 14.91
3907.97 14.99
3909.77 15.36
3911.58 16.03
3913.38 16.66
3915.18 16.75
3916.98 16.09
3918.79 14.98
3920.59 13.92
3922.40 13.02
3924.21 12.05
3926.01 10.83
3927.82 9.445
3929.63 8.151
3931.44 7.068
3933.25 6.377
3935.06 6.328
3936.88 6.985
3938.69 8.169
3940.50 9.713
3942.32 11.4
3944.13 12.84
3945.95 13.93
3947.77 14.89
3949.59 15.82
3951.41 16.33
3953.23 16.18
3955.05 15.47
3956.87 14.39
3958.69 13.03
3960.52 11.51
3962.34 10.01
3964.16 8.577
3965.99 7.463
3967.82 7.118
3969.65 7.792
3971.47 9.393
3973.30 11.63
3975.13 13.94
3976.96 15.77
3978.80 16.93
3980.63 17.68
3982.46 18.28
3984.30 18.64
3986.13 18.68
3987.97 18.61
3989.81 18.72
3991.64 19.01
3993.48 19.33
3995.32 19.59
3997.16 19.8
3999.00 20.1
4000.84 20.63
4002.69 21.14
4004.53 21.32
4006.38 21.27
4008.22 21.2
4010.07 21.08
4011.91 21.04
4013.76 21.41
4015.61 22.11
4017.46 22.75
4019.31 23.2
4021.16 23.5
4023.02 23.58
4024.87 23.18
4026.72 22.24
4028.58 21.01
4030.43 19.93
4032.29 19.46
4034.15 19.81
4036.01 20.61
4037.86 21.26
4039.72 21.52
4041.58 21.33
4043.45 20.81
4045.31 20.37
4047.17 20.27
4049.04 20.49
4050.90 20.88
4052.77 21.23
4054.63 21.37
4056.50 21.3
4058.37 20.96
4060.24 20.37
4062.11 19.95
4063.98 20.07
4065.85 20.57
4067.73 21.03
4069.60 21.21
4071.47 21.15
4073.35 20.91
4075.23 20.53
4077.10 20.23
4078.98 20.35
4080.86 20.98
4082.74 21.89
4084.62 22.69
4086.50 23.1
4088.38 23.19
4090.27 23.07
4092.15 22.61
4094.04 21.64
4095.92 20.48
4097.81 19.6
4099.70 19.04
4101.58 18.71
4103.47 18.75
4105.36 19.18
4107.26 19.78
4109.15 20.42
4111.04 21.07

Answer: 1.92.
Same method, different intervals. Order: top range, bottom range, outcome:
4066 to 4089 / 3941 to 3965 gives 1.70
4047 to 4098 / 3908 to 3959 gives 1.80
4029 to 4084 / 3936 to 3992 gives 1.61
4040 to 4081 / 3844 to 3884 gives 2.19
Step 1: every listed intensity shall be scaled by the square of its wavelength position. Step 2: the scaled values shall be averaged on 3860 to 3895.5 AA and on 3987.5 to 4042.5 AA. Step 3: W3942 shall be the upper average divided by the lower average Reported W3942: 1.98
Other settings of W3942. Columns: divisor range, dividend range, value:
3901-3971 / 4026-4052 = 1.79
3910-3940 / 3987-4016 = 1.85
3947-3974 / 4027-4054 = 1.80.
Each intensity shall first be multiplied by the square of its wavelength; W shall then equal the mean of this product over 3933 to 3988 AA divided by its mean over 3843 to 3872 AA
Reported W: 1.3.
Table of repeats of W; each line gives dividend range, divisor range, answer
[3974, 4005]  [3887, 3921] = 1.31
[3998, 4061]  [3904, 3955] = 1.76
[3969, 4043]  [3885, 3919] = 1.41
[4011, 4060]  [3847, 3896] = 2.09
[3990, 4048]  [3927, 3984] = 1.84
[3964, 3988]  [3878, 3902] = 1.10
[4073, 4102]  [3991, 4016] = 1.07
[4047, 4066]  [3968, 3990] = 1.42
